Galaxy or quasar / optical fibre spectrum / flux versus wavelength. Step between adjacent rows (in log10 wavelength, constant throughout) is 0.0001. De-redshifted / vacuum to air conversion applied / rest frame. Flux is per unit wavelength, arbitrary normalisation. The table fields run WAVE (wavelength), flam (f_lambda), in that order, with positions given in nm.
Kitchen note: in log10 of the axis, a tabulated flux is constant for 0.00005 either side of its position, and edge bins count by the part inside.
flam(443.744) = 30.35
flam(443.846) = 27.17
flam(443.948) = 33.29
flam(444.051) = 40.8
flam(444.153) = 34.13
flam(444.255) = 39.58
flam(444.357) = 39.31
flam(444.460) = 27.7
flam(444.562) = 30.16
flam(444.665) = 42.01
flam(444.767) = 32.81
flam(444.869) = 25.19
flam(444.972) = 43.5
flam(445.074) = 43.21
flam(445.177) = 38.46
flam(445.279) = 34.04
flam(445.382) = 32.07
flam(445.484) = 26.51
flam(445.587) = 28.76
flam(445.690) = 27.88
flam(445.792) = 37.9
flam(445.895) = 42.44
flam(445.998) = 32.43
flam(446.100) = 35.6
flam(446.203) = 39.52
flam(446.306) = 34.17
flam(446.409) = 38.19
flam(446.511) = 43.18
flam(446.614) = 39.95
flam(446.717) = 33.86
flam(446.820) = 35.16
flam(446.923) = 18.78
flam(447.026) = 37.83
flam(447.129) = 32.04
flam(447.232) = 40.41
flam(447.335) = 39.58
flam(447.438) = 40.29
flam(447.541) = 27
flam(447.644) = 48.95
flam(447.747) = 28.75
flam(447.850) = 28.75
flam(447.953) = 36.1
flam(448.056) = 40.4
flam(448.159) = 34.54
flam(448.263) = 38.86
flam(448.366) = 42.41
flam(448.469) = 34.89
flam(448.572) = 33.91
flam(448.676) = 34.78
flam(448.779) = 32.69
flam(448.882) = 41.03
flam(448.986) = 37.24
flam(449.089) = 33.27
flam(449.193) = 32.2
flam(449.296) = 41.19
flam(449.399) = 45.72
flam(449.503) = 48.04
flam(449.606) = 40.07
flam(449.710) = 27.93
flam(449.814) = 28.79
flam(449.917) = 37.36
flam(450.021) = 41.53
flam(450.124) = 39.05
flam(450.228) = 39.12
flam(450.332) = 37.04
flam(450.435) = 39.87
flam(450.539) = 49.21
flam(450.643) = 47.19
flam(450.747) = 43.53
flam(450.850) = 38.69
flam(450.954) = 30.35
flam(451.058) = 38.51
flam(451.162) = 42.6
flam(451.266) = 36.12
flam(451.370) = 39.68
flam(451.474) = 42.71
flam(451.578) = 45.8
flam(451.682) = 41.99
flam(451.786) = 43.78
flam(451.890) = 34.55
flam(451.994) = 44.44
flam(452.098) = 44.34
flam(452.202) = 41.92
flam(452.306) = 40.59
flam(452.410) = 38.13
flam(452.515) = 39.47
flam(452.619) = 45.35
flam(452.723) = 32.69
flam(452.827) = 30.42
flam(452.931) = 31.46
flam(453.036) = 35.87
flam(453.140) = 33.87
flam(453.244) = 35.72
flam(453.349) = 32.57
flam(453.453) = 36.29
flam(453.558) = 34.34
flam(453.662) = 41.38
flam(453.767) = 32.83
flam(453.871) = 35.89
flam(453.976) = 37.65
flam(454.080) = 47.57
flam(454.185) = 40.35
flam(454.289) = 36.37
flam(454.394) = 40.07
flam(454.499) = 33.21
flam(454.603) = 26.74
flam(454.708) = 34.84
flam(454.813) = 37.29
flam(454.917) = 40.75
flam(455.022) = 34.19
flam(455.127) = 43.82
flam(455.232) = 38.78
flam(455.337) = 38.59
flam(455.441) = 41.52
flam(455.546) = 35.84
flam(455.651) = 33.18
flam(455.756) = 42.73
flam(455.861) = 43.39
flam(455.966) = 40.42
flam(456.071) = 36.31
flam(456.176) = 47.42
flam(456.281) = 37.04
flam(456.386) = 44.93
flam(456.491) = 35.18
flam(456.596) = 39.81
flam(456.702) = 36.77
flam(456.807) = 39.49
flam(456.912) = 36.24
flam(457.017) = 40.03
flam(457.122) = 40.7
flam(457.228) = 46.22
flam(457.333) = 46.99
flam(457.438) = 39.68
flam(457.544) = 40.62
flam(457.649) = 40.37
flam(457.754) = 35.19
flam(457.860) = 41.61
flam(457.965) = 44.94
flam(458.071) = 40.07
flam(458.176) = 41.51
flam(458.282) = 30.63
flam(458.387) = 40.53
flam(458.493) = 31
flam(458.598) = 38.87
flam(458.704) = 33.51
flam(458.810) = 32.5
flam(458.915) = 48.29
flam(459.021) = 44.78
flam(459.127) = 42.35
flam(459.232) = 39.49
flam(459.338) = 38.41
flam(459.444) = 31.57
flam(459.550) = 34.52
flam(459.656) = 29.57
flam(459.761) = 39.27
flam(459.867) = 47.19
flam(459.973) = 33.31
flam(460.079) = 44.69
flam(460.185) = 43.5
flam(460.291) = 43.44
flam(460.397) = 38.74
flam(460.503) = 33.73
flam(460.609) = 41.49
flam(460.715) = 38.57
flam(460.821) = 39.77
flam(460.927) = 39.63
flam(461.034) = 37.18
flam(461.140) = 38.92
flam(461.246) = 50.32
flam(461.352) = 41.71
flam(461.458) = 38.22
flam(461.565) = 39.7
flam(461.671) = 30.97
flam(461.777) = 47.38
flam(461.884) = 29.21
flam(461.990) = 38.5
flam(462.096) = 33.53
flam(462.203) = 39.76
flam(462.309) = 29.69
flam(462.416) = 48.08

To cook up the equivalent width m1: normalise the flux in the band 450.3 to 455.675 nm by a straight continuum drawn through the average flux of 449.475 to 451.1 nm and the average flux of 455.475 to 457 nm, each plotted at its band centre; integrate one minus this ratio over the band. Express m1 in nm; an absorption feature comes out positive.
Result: 0.09 nm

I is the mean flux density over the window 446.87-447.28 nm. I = 32.2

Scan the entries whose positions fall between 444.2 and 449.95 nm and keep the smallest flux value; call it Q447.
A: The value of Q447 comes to 18.78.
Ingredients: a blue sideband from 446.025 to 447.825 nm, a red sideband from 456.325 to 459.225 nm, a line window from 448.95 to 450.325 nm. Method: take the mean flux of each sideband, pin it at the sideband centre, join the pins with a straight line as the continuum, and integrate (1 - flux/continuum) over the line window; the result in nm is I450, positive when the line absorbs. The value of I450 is -0.03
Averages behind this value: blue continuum 35.9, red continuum 39.7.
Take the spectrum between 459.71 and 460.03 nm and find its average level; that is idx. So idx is 39.9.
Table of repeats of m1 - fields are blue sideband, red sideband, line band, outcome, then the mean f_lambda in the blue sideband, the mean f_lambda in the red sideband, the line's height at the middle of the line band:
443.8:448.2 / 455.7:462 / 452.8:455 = 0.11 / 35.2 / 39.5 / 37.8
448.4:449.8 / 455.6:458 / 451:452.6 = -0.12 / 37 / 40.4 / 38.2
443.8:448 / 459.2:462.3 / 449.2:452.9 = -0.36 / 35.1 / 38.6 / 36.3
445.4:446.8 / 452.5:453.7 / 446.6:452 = -0.36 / 35.3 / 35.6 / 35.5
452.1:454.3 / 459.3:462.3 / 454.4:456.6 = -0.04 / 37.4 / 38.5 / 37.7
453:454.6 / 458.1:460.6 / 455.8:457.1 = -0.08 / 36.6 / 38.4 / 37.5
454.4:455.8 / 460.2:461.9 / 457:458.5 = -0.08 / 37.1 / 39.6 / 38.2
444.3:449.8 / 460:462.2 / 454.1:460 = -0.07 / 35.8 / 39.4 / 38.4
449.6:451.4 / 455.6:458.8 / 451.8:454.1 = 0.08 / 38.6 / 39.4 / 38.9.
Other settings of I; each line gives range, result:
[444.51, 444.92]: 32.6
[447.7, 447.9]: 28.8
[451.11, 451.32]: 39.3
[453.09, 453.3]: 34.7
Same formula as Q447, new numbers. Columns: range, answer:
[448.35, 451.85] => 27.93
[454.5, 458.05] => 26.74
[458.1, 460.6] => 29.57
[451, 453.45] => 30.42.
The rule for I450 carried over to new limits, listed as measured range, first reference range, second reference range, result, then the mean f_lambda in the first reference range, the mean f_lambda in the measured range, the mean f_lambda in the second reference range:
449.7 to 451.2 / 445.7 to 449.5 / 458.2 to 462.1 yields -0.08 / 36.6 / 39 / 38.6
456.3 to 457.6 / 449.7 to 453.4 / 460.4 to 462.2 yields -0.06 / 38.8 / 40.5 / 38.7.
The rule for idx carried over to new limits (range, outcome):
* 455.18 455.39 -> 38.8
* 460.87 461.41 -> 41.5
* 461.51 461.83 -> 39.3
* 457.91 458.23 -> 42.1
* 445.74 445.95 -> 40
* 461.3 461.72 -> 37.7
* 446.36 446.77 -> 38.8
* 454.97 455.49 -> 39.4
